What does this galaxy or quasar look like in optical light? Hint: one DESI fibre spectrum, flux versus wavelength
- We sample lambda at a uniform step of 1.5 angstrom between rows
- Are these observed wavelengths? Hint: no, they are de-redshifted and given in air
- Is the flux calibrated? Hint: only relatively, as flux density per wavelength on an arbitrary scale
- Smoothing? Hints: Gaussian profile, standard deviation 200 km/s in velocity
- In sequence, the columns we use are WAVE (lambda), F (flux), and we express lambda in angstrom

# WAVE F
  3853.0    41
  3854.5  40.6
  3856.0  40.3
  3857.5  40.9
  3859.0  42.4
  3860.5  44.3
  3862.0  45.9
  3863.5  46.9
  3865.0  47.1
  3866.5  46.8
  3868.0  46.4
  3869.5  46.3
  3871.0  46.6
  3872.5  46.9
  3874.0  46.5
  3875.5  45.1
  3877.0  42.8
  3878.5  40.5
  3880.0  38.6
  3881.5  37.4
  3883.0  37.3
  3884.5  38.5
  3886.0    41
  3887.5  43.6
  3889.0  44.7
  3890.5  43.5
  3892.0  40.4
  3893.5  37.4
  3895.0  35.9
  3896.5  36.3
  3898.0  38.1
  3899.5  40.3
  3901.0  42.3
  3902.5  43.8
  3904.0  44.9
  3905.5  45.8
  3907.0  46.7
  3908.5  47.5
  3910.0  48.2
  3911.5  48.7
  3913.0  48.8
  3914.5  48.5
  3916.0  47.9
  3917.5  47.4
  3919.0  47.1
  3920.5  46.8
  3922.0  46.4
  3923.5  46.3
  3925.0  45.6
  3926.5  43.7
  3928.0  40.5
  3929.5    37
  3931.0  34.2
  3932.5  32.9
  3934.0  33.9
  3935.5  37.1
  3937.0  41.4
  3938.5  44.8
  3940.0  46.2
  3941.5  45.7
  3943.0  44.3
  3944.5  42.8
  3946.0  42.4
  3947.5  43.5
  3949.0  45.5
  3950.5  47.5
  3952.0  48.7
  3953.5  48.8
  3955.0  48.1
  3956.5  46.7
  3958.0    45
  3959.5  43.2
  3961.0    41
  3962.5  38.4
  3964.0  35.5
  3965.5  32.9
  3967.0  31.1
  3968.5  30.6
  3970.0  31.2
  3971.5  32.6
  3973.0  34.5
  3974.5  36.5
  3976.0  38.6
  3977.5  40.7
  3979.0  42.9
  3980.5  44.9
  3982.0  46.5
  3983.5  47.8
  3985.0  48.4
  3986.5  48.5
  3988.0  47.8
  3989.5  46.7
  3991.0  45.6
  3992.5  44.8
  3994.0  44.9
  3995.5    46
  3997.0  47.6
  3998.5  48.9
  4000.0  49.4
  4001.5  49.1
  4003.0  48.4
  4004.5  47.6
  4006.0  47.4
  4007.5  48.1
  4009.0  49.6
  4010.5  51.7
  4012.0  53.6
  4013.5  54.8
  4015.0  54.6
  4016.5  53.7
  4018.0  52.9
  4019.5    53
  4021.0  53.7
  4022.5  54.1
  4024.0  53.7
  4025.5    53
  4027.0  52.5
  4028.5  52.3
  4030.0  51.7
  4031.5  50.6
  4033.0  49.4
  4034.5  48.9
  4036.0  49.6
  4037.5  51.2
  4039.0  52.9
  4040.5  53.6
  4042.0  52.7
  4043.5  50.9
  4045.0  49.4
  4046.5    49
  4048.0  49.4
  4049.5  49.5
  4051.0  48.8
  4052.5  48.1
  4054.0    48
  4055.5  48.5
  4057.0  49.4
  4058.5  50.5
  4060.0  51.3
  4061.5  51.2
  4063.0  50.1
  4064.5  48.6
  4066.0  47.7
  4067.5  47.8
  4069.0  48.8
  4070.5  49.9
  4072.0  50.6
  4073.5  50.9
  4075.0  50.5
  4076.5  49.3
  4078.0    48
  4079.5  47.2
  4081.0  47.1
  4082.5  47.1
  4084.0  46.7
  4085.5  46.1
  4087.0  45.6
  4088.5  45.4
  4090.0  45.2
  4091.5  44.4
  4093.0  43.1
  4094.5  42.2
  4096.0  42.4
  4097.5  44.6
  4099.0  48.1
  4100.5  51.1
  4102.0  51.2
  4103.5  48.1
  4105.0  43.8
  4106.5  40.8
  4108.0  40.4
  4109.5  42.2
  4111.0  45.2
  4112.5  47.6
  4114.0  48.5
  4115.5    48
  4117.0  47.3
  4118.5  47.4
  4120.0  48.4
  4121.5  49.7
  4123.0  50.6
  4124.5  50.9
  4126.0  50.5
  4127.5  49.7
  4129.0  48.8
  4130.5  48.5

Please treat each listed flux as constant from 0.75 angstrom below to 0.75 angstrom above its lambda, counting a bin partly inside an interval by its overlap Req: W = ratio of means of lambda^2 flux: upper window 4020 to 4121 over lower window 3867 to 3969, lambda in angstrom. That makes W 1.2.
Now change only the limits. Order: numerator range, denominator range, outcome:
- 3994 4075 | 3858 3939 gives 1.25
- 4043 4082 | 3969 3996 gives 1.20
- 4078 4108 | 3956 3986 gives 1.23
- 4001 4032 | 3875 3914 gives 1.30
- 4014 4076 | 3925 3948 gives 1.31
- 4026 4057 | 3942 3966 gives 1.21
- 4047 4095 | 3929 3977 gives 1.27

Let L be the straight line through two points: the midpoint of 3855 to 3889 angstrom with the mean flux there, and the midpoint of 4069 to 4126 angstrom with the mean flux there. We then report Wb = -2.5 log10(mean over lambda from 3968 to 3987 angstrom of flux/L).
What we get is 0.12 mag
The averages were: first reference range 43.3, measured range 40.3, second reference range 47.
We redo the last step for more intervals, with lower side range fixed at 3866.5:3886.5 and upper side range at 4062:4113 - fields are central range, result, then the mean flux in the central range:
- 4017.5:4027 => -0.17 mag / 53.3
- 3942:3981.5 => 0.09 mag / 40.8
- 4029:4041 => -0.12 mag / 51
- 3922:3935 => 0.11 mag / 39.6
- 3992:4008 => -0.06 mag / 47.5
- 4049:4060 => -0.07 mag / 49.1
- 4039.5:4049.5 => -0.11 mag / 50.8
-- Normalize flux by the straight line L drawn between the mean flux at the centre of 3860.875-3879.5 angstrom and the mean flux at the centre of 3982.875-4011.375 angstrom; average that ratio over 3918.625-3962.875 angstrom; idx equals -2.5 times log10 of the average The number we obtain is 0.09 mag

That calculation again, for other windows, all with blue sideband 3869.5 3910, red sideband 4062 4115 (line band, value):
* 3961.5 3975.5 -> 0.283 mag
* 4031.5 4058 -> -0.096 mag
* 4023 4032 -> -0.156 mag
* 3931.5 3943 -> 0.075 mag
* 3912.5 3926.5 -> -0.099 mag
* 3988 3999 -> -0.043 mag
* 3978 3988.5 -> -0.052 mag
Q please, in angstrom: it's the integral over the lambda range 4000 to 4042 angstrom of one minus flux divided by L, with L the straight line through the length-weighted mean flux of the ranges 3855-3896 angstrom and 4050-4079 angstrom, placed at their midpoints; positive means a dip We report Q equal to -3.3 angstrom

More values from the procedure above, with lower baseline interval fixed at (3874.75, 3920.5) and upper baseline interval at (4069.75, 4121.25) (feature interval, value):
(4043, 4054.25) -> -0.8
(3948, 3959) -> -0.7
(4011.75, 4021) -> -1.8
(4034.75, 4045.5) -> -1.4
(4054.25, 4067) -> -1.0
